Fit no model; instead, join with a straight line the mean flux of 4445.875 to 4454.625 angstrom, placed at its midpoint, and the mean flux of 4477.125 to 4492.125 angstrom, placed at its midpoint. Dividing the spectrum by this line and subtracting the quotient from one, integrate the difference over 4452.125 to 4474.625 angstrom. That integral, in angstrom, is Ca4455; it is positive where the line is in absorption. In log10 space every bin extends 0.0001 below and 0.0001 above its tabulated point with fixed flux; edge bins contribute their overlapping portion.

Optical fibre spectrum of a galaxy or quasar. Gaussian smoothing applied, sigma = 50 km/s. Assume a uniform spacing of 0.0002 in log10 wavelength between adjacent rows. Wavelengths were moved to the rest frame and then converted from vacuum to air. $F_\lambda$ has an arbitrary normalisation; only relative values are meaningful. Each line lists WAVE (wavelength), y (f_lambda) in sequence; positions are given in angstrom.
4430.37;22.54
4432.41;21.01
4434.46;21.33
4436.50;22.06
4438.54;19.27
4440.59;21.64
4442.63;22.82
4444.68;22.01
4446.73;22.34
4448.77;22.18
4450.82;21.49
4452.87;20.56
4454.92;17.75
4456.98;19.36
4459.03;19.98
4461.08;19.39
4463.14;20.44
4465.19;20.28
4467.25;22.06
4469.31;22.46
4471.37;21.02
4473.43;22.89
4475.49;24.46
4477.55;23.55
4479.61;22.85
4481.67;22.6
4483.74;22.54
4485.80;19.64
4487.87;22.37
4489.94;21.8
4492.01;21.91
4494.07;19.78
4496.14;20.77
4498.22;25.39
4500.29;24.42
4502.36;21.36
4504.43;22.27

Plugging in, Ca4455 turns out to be 1.1 angstrom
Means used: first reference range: 21.3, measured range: 20.6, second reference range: 22.1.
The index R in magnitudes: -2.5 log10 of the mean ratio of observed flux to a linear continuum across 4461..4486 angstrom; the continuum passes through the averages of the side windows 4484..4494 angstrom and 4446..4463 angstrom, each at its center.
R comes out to -0.06 mag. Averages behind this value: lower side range 20.4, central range 22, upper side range 21.4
